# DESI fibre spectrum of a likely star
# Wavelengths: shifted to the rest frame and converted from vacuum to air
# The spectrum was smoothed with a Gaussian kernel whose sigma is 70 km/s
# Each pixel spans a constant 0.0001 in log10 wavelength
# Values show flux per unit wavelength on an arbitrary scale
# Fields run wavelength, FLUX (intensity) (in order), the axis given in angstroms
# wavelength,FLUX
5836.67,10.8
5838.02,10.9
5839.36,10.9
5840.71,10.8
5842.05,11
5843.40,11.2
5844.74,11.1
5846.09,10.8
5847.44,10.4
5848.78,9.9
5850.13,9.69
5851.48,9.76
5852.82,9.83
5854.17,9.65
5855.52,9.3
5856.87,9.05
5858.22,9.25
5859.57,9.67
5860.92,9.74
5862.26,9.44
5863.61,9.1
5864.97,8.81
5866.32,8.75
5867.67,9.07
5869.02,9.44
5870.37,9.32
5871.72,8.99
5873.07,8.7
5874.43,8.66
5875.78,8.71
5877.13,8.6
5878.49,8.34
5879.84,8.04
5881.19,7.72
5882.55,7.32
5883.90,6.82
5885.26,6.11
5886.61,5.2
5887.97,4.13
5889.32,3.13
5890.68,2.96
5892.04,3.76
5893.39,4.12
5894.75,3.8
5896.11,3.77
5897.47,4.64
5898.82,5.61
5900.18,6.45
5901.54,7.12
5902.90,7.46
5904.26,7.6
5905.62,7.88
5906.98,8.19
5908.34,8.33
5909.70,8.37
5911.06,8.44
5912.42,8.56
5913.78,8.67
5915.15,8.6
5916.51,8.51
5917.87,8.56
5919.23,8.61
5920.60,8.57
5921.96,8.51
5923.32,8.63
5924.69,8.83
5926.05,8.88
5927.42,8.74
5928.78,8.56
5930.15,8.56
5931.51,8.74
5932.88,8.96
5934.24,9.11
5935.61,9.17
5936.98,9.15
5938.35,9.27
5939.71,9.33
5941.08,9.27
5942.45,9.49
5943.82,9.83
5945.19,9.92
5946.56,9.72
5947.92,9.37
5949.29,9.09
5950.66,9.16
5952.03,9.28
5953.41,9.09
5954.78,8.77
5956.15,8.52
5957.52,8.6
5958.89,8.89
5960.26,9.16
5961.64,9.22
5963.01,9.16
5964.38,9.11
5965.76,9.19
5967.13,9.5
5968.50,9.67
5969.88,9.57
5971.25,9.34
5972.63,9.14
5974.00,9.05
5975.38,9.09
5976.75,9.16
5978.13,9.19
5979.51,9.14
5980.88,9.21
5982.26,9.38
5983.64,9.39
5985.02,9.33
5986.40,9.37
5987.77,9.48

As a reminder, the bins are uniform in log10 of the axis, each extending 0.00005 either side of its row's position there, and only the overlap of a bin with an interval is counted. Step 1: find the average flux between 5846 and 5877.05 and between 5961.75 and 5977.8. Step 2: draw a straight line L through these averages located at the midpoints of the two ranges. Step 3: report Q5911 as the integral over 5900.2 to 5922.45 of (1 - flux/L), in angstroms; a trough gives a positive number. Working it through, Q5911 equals 2.7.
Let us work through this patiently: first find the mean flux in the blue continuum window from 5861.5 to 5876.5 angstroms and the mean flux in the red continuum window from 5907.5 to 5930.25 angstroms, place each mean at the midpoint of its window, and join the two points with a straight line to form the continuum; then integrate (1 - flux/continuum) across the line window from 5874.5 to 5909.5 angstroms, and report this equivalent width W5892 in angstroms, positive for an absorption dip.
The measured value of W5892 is 9.96 angstroms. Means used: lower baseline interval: 9.01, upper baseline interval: 8.58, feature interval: 6.3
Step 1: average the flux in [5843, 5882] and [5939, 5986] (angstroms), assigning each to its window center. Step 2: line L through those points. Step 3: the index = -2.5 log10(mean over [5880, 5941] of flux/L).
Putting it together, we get 0.25 mag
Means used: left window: 9.32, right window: 9.25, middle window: 7.38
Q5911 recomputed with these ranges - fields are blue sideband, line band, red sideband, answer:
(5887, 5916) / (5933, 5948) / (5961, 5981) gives -2.76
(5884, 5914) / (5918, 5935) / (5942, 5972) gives -2.56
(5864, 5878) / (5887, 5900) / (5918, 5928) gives 6.92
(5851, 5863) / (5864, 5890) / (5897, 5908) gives 2.37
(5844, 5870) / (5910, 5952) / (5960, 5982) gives 1.86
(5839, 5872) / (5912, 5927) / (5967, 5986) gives 1.41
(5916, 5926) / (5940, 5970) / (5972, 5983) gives -0.99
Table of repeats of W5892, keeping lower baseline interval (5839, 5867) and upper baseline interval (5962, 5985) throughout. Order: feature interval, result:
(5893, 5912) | 5.94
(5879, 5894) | 6.63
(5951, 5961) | 0.48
